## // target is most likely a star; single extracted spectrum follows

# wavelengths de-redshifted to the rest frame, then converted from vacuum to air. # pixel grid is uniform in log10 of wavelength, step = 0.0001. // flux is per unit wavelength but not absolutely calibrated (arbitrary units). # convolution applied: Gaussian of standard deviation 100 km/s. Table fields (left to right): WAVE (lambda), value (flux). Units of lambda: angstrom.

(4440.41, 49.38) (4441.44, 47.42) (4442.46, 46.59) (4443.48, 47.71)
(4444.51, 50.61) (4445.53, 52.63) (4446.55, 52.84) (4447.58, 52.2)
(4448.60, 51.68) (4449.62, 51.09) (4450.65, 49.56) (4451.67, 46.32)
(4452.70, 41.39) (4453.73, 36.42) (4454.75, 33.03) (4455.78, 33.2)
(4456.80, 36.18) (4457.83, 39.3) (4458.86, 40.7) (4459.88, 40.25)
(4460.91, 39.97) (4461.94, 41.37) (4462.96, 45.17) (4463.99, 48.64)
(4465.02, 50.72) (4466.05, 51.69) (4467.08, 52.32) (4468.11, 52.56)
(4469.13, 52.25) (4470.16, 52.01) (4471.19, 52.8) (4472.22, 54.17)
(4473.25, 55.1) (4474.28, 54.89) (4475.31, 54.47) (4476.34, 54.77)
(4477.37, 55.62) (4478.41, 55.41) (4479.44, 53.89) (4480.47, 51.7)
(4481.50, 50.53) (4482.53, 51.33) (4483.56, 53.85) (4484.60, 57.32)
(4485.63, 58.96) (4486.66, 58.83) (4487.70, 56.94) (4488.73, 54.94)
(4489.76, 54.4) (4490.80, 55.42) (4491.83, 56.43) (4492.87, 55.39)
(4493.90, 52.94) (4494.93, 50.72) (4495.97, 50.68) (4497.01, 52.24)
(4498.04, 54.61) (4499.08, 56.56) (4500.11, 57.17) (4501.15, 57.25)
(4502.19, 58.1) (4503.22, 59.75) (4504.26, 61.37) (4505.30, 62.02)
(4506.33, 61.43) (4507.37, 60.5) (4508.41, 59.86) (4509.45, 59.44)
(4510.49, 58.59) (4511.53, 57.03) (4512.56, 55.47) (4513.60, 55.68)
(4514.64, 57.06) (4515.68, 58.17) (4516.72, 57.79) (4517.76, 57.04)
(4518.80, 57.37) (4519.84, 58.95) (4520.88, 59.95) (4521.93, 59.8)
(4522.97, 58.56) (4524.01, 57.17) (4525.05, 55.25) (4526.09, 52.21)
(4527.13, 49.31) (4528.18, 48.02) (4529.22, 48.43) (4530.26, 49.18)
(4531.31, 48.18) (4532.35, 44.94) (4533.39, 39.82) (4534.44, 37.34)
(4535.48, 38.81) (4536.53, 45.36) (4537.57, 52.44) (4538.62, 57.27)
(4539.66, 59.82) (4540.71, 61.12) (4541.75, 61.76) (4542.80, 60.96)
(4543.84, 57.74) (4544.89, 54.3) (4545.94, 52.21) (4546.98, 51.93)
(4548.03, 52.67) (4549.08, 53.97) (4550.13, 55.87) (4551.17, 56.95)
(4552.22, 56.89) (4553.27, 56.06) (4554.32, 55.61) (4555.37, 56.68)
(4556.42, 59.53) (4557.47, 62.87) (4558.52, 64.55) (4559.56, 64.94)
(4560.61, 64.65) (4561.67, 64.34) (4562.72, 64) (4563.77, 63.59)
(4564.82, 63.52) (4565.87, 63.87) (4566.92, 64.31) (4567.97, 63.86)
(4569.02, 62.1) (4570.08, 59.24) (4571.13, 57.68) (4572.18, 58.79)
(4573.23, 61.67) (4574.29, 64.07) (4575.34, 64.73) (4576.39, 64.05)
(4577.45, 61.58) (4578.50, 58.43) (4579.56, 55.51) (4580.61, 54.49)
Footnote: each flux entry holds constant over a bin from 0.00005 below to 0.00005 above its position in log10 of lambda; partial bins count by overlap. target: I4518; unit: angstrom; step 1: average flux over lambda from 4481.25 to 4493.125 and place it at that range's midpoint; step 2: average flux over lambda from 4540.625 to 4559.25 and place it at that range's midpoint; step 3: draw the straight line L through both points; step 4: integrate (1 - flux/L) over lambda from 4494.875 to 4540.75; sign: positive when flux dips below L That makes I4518 1.4 angstrom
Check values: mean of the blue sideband 55.4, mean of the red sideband 57.3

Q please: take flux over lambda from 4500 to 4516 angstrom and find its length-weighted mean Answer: 58.7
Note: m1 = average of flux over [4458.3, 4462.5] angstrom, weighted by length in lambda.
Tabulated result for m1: 40.7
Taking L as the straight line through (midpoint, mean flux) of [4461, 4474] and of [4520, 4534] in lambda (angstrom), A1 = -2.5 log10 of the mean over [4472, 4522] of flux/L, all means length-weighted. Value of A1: -0.107 mag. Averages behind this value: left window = 50.5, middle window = 56.3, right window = 51.7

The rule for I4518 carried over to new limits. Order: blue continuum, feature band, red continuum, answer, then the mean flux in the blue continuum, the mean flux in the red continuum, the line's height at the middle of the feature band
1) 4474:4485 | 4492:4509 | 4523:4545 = -1.3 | 53.9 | 51.5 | 53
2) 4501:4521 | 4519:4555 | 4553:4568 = 4.3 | 58.7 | 62.2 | 60.5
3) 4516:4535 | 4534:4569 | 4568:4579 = -0.3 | 52.2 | 61.4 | 57.2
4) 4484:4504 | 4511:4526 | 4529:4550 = -1.1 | 55.8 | 51.5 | 53.5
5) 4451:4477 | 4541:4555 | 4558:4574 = 0.9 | 46.5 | 62.8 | 59.9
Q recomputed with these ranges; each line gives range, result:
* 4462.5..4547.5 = 54.4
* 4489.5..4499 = 53.7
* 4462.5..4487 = 53.3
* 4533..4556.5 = 53.7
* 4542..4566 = 59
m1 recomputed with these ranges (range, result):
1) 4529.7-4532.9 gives 47.4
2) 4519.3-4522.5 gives 59.4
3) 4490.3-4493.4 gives 55.8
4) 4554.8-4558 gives 59.6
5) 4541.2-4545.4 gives 58.8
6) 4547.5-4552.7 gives 55.2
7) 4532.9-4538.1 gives 42.7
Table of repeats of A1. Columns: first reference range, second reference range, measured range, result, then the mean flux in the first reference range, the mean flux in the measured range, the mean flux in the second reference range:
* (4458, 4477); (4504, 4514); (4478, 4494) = -0.02 mag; 49.5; 55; 59.1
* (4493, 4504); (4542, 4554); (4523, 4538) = 0.16 mag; 55.2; 47.9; 55.5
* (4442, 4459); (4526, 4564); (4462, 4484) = -0.11 mag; 44.9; 52.4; 54.7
